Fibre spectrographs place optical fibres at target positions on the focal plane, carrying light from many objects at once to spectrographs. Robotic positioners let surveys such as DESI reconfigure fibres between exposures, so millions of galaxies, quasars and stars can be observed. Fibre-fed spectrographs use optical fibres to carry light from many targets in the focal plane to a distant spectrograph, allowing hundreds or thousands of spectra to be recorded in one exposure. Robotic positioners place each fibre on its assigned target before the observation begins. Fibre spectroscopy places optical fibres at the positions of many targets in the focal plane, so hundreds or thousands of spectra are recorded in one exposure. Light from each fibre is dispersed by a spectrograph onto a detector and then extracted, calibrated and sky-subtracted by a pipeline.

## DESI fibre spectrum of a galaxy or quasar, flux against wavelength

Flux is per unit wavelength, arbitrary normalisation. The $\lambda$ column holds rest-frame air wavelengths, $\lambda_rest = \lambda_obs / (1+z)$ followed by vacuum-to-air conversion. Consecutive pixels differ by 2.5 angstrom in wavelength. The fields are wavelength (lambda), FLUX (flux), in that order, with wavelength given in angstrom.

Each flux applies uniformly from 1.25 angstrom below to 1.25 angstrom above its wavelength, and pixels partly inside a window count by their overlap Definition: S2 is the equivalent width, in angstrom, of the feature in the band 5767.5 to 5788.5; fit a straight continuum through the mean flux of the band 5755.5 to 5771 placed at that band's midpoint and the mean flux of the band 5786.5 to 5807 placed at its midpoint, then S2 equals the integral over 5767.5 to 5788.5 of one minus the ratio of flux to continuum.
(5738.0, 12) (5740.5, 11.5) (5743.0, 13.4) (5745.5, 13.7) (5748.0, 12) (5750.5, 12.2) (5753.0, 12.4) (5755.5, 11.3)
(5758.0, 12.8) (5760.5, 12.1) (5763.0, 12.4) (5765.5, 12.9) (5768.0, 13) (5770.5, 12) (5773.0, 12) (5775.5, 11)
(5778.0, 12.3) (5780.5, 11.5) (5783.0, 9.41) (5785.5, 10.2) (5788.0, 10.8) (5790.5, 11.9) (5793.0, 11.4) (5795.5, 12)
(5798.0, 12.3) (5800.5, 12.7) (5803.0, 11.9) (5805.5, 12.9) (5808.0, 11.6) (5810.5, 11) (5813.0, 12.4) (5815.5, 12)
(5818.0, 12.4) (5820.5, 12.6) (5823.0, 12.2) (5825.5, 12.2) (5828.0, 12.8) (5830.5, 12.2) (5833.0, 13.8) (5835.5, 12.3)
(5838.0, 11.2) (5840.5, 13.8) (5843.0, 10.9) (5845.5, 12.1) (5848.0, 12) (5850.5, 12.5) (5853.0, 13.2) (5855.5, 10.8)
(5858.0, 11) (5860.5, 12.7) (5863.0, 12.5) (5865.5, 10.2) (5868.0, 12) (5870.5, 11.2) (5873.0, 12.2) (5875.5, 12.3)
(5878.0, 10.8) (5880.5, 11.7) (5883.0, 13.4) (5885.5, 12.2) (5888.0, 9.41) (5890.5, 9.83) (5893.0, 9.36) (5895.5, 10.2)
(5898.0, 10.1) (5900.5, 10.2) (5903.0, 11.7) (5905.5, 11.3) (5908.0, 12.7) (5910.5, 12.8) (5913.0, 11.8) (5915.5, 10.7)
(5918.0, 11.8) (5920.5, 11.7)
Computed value 1.6 angstrom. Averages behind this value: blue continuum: 12.5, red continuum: 12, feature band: 11.3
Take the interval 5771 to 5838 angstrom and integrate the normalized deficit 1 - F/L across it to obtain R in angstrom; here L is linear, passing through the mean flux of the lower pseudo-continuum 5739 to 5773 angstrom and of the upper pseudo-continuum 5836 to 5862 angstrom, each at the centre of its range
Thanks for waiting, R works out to 1.7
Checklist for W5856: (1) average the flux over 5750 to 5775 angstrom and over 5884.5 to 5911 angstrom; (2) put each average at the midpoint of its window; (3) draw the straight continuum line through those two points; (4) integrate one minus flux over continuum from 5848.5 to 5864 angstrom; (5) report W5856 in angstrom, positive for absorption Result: -1.1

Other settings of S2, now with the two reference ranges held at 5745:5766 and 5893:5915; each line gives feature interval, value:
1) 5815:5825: -0.4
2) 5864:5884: -0.5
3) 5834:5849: -0.5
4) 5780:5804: 1.3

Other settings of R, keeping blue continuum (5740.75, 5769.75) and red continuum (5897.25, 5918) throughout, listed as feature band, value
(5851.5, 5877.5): -0.05 angstrom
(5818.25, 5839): -0.72 angstrom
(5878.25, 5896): 1.09 angstrom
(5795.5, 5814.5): 0.11 angstrom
